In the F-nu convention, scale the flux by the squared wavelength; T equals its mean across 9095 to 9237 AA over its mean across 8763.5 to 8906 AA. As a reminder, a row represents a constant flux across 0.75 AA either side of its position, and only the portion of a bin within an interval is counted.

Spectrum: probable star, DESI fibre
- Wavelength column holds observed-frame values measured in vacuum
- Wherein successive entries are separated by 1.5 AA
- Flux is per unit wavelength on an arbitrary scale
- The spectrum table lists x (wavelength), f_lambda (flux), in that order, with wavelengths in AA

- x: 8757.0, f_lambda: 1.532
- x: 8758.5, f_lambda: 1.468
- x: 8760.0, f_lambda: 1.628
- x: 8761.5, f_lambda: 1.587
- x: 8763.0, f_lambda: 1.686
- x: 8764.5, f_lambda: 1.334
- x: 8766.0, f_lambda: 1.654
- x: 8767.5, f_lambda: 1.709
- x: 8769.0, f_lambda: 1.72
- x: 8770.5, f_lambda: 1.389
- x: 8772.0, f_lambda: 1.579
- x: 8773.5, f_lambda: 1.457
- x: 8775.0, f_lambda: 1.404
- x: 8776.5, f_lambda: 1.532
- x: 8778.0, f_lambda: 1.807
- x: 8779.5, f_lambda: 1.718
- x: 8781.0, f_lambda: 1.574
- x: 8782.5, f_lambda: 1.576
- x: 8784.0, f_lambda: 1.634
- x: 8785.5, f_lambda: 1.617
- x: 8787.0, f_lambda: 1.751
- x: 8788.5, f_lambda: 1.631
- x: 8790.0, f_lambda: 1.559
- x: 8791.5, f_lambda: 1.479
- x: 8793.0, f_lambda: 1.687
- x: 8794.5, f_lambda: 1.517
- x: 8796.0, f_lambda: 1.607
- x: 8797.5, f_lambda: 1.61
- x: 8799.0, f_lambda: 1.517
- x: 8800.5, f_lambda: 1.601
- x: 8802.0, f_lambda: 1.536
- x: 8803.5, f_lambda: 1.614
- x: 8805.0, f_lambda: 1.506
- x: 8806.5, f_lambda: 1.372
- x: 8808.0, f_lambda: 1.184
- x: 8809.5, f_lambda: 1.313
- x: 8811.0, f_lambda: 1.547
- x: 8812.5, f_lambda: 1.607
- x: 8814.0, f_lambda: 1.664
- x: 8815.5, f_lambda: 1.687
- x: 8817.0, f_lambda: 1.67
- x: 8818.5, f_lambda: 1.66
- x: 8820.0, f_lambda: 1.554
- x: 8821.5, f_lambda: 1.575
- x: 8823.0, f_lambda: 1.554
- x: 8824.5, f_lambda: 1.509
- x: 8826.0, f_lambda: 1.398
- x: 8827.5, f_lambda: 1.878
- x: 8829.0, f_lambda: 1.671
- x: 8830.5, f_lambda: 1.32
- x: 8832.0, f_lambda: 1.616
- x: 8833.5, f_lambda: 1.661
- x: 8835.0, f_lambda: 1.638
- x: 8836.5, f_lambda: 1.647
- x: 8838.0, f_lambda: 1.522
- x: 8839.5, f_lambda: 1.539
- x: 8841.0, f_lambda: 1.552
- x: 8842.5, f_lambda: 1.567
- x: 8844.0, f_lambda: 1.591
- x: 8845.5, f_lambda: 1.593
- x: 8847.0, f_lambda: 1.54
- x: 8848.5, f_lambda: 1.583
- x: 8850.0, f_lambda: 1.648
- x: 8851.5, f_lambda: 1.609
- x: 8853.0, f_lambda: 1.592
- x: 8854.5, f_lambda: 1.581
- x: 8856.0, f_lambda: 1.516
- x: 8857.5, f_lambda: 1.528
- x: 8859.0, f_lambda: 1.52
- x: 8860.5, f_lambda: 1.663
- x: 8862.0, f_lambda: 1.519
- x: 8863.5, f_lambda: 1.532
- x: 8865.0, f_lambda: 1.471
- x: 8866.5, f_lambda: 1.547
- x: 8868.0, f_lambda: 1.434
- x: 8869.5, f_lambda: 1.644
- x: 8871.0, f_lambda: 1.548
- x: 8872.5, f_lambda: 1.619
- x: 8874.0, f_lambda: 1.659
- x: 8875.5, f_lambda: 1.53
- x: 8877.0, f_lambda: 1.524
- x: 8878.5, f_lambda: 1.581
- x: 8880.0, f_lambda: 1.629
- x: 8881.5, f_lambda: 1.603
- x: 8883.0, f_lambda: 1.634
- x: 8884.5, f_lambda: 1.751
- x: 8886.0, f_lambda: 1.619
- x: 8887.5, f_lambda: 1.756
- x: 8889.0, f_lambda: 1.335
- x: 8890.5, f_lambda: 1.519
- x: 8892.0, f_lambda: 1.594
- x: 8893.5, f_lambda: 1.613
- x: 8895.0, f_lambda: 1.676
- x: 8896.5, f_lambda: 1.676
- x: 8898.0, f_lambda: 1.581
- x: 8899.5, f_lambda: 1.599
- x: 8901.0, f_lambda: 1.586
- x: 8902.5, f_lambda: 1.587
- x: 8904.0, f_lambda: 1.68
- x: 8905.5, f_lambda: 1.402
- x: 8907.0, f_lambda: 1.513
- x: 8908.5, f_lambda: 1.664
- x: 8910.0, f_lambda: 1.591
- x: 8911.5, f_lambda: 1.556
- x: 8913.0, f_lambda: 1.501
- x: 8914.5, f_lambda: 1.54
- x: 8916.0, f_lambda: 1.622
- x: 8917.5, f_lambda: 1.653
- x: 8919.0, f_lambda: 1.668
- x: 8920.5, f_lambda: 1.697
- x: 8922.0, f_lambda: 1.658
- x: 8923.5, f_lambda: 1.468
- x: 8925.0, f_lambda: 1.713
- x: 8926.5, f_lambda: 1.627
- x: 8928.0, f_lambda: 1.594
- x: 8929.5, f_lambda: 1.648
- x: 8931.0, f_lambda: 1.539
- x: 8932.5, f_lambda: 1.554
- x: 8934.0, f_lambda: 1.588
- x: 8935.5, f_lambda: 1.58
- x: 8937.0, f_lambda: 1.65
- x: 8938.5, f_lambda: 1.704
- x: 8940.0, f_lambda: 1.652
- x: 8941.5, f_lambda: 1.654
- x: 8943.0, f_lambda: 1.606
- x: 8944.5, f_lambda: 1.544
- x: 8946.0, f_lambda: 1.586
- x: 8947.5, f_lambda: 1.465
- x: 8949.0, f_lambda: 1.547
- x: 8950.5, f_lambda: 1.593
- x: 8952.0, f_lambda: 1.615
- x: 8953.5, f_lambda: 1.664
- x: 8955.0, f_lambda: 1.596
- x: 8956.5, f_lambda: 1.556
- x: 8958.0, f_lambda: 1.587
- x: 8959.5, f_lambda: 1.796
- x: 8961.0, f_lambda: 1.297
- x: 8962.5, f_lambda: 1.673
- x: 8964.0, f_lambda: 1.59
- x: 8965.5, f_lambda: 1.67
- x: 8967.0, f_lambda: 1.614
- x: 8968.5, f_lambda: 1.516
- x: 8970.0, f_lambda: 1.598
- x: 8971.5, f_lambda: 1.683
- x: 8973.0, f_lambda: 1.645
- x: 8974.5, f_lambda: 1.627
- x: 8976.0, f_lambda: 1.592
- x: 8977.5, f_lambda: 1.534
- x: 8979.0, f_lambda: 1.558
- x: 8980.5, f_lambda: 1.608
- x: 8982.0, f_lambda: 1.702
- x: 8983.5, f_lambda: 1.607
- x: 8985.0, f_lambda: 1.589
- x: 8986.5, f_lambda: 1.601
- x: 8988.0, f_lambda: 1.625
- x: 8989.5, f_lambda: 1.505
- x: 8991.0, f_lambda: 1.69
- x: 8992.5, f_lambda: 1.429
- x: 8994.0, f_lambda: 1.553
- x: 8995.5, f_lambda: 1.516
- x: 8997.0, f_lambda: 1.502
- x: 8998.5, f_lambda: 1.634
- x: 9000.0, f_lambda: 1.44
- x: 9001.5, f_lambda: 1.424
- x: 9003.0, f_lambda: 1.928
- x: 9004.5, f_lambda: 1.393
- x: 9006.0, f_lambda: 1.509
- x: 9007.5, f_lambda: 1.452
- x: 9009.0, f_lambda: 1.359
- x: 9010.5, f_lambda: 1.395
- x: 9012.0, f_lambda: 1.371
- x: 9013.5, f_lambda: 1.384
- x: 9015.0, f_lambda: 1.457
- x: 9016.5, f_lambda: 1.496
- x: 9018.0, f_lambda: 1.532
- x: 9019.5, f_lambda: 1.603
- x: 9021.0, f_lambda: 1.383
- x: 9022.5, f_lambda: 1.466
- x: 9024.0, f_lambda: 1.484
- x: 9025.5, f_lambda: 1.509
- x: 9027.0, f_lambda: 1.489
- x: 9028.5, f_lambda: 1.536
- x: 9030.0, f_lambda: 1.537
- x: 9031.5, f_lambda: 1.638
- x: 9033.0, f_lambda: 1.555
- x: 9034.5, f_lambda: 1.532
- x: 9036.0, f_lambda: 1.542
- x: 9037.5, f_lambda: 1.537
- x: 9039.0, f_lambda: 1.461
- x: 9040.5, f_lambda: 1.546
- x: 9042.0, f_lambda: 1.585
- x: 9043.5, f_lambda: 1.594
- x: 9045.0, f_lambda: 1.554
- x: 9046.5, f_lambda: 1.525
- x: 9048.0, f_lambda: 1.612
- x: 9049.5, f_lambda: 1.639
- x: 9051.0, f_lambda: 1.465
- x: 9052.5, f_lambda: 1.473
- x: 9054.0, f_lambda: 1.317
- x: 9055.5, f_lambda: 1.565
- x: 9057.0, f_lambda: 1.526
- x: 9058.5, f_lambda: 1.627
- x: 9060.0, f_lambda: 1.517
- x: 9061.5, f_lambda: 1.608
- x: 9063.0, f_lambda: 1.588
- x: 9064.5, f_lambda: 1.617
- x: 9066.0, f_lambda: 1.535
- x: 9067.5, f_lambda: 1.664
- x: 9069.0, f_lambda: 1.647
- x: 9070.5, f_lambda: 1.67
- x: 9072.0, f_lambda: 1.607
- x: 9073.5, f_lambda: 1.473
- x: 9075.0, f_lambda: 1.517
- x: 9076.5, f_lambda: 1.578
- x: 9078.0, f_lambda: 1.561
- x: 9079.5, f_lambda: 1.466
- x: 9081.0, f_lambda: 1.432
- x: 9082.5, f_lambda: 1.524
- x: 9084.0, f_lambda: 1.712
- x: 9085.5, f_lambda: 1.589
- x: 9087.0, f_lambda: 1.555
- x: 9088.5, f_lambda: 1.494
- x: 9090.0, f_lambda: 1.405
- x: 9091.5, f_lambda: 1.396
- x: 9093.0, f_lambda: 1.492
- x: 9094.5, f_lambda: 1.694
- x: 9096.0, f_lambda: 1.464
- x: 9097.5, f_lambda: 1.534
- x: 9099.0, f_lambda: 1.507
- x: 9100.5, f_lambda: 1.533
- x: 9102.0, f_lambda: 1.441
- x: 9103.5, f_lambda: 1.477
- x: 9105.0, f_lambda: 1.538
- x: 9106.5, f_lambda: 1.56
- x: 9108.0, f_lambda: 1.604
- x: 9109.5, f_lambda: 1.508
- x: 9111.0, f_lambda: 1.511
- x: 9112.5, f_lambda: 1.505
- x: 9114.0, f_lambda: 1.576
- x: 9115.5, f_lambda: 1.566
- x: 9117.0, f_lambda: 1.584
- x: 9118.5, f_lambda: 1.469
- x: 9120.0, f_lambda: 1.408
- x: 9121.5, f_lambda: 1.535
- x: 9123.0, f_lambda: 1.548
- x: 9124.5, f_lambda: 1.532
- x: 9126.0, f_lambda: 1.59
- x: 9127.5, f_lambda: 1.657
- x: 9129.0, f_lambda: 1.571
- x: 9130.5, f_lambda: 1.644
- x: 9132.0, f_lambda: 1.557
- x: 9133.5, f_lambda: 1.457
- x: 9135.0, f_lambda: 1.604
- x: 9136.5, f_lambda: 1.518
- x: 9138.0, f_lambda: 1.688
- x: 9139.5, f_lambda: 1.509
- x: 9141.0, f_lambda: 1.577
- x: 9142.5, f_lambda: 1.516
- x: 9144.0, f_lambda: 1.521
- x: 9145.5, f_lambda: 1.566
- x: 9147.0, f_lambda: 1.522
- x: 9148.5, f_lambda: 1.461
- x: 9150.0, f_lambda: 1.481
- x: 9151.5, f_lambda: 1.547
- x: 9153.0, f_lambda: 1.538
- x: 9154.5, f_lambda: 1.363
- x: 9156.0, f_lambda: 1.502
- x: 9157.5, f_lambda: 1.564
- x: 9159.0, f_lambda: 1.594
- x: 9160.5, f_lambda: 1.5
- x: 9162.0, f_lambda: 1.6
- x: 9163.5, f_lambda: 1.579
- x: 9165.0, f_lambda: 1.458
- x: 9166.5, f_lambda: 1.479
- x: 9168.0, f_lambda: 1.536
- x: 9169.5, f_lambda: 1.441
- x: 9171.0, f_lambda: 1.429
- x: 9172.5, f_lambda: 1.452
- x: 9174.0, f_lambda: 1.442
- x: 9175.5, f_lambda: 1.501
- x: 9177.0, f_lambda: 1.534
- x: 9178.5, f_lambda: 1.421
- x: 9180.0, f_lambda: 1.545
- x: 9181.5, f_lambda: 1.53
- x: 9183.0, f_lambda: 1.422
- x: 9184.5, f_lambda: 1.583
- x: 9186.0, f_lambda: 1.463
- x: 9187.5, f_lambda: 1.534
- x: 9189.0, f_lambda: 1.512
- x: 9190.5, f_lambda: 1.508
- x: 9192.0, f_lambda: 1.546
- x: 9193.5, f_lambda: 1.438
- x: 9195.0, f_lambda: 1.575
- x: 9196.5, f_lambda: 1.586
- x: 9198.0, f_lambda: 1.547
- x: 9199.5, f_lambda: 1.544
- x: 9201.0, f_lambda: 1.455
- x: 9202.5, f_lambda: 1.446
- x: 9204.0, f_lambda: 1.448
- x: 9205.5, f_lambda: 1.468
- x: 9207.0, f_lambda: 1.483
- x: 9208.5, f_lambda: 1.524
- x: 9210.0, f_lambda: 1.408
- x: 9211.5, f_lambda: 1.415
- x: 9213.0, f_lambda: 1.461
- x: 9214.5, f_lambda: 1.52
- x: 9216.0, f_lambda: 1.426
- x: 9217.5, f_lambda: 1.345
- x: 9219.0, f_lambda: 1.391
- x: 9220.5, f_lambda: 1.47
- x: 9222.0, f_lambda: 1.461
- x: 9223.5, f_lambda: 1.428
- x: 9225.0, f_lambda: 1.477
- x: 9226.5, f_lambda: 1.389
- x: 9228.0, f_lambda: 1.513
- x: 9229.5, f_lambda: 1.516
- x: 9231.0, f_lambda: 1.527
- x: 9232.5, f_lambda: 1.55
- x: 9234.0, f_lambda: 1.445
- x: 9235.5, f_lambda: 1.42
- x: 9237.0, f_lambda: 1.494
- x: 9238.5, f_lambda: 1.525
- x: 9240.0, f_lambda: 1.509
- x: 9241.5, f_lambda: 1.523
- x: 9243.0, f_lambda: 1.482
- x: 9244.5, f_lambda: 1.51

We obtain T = 1.03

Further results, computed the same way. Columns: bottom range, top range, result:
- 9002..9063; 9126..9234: 1.02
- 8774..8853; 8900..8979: 1.04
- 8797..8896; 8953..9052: 1.02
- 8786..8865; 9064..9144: 1.05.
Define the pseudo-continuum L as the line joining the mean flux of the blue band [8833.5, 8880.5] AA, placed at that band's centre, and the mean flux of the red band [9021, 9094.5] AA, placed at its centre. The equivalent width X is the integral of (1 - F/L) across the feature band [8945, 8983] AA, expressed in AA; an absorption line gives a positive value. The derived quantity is -1.0 AA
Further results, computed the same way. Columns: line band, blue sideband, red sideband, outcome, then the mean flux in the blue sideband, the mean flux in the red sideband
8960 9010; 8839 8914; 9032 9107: -0.3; 1.58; 1.54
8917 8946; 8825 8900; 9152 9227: -1.1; 1.58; 1.49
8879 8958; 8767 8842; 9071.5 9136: -2.2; 1.57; 1.53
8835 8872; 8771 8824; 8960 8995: 0.2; 1.57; 1.59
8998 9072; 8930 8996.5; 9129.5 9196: 1.7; 1.59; 1.52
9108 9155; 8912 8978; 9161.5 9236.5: -0.7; 1.6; 1.48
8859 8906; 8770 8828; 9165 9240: -1.1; 1.57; 1.48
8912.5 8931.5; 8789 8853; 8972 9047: -0.8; 1.56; 1.54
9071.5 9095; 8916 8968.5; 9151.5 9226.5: 0.1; 1.61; 1.49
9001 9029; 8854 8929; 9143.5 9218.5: 1.2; 1.59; 1.49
